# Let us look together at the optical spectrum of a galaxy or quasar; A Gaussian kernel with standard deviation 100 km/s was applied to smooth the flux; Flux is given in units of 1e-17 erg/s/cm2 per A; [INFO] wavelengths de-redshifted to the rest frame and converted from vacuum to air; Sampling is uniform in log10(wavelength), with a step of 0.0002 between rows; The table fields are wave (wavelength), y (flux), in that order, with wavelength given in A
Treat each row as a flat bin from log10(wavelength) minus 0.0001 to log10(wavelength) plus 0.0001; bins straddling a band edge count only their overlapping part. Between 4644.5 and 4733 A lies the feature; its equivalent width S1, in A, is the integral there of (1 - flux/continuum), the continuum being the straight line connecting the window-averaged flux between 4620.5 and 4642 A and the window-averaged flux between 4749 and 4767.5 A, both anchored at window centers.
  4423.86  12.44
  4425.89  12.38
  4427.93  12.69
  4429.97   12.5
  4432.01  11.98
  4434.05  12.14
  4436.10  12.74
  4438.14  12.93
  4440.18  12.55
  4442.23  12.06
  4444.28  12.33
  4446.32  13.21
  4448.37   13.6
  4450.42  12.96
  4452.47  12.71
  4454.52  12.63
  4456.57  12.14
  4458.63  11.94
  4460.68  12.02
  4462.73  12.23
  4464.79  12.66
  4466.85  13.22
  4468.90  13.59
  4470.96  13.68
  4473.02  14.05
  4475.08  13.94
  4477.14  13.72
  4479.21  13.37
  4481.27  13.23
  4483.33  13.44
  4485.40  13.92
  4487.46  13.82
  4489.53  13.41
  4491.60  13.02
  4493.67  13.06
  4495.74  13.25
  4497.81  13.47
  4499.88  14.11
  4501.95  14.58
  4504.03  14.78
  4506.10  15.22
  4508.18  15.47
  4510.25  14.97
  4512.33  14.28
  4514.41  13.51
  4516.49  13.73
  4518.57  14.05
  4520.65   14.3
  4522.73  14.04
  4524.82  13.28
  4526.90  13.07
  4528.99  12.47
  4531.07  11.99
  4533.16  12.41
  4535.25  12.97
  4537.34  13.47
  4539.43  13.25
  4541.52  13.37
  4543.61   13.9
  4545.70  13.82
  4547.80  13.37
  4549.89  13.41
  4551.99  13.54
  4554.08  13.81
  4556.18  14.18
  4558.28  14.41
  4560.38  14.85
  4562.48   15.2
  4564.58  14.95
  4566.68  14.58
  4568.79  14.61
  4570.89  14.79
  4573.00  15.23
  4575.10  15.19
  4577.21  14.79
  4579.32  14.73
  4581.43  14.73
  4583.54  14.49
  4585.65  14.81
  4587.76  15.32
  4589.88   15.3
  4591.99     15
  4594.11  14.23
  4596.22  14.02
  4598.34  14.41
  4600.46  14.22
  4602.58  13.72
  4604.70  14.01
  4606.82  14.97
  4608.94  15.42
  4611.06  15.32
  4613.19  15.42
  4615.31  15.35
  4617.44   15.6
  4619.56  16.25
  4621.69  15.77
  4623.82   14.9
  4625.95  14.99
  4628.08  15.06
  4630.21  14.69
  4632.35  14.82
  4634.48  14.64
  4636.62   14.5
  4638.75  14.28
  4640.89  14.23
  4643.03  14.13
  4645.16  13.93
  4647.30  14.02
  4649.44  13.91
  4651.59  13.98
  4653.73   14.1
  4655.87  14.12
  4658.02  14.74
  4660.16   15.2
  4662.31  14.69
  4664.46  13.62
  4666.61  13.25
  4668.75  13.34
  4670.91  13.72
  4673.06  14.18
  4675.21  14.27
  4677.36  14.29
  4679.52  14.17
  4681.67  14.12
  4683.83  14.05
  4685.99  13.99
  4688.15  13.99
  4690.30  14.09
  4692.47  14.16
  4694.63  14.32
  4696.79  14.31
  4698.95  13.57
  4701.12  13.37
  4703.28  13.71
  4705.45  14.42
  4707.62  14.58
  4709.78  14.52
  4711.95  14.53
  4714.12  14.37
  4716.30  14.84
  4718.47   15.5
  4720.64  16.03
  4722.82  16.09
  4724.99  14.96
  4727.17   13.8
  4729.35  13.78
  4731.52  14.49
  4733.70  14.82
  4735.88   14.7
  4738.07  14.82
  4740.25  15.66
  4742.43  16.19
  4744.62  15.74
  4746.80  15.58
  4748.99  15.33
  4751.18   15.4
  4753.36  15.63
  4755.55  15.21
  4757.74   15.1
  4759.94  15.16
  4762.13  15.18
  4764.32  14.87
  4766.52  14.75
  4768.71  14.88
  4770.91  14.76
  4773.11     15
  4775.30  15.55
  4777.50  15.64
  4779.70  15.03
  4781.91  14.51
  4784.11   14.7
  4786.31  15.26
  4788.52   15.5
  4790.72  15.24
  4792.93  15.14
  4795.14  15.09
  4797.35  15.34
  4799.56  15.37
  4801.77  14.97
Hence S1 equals 4.1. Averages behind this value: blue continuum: 14.8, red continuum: 15.2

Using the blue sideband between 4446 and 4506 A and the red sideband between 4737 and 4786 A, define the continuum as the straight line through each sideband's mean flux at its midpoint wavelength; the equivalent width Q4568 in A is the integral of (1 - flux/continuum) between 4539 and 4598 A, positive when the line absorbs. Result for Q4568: -2.1 A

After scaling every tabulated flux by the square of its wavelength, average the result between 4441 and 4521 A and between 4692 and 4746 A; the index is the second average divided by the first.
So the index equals 1.21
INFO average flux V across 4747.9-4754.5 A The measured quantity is 15.5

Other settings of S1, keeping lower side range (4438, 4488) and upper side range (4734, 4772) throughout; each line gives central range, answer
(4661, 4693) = 1.4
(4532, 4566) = -0.3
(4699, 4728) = 0.6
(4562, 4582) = -1.5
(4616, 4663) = -1.0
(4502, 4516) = -1.3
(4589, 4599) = -0.4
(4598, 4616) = -0.8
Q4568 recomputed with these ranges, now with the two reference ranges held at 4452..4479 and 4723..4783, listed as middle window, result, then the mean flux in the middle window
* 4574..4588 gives -1.03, 14.8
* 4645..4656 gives 0.25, 14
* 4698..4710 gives 0.59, 14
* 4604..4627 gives -1.99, 15.3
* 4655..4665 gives -0.09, 14.5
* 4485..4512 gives -1.78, 14.1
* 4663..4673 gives 0.59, 13.6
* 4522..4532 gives 0.36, 12.9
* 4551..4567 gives -0.91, 14.4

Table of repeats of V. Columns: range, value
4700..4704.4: 13.5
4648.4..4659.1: 14.2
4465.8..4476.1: 13.7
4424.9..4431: 12.5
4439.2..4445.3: 12.3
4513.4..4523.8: 13.9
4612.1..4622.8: 15.7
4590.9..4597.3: 14.4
